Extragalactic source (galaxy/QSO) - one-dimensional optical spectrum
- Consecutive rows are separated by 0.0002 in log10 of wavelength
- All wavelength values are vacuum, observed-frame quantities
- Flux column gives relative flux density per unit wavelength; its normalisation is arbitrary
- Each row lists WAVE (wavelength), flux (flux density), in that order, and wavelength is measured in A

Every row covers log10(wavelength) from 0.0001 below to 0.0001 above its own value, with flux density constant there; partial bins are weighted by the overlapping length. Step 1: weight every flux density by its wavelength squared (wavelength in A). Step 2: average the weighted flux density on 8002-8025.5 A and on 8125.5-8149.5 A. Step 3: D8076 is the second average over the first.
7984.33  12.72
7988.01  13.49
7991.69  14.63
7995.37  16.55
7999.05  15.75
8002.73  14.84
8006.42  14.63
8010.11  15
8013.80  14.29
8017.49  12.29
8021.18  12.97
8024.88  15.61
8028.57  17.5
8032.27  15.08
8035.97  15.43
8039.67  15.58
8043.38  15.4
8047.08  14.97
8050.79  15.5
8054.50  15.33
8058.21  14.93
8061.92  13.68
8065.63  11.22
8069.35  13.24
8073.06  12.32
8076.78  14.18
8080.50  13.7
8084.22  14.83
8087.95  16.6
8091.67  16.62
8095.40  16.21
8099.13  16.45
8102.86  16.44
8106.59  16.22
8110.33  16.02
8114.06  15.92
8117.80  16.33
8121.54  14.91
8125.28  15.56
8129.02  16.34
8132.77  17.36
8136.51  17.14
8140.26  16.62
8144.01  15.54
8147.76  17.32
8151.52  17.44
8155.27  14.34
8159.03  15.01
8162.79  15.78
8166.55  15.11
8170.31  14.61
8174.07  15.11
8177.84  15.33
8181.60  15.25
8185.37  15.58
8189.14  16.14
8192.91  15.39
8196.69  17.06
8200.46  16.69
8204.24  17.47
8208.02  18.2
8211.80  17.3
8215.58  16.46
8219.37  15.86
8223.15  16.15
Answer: 1.2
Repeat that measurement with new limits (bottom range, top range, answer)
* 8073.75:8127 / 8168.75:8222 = 1.06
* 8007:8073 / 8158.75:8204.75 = 1.12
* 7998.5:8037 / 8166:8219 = 1.14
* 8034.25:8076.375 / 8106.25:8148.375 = 1.16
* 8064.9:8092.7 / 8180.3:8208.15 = 1.19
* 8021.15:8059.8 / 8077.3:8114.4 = 1.04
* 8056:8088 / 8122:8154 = 1.23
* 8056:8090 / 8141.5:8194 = 1.15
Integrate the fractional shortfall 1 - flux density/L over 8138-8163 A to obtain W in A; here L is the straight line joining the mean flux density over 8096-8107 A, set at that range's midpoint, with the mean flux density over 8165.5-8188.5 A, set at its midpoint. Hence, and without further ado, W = -0.7 A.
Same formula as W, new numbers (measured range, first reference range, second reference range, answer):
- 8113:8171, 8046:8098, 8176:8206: -2.0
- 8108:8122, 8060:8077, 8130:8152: -0.5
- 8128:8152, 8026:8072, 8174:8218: -1.6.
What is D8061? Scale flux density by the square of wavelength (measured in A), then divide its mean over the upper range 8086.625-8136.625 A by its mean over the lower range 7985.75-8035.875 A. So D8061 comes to 1.1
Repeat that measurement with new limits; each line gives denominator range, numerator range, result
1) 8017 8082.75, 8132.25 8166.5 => 1.15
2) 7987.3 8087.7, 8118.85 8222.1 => 1.14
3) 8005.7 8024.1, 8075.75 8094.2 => 1.12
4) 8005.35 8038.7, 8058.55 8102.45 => 1.00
